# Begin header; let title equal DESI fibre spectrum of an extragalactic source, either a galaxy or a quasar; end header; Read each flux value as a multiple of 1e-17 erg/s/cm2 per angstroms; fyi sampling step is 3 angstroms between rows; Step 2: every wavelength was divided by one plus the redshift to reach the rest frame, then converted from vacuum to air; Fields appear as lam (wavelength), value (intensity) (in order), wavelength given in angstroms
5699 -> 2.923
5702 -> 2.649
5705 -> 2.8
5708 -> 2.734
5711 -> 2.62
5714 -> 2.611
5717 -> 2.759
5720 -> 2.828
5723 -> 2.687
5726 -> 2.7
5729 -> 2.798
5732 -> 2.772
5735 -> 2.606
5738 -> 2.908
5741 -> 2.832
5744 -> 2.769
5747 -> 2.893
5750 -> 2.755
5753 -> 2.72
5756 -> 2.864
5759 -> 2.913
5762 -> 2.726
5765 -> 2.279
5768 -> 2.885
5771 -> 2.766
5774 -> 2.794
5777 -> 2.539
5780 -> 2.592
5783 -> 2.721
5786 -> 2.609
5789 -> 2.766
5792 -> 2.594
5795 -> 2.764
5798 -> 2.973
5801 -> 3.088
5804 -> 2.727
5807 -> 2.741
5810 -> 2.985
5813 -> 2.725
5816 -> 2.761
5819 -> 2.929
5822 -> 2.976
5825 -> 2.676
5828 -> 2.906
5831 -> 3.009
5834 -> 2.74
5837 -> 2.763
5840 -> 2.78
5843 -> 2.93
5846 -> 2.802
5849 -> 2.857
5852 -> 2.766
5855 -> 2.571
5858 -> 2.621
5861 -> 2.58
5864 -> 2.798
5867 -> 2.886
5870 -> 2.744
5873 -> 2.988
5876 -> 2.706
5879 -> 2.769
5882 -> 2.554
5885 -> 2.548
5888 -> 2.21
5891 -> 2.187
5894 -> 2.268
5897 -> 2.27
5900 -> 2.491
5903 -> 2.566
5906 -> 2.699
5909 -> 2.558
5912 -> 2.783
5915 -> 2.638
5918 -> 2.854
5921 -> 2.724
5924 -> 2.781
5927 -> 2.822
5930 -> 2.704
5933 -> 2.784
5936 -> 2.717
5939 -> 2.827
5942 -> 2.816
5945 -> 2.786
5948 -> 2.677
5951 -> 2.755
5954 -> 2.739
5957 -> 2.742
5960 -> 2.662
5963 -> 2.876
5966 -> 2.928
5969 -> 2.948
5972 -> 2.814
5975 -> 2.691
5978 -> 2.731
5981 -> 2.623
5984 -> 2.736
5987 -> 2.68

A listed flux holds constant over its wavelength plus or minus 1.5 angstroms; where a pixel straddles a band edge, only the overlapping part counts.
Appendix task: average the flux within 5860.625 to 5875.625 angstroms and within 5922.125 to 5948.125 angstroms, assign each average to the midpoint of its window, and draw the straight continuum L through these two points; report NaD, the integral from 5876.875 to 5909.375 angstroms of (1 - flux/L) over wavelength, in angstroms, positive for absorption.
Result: 3.8 angstroms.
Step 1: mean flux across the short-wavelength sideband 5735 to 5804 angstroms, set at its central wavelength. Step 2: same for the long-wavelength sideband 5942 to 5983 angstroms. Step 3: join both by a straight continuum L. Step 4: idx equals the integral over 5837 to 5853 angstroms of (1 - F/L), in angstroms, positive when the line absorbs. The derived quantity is -0.4 angstroms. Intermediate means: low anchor 2.76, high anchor 2.77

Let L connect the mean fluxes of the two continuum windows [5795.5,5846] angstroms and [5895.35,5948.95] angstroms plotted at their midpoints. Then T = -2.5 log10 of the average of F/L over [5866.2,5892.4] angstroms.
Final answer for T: 0.06 mag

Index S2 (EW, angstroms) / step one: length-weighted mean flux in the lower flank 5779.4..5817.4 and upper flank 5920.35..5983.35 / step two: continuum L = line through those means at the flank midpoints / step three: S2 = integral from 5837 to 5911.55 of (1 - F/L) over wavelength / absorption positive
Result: 3.7 angstroms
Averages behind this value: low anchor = 2.78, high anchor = 2.77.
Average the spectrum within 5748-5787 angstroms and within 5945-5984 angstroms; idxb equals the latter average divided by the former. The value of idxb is 1.0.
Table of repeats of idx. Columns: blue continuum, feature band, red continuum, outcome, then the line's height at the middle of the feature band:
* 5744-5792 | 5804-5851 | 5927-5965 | -1.7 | 2.73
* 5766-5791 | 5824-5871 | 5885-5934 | -2.5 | 2.64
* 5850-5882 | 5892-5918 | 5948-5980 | 2.0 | 2.75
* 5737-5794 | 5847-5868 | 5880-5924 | -1.0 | 2.6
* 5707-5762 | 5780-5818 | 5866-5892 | -1.1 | 2.7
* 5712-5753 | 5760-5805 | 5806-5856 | 1.1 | 2.79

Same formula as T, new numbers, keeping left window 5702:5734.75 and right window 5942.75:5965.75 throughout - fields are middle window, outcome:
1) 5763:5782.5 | 0.03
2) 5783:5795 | 0.02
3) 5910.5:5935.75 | 0.00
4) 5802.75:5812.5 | -0.03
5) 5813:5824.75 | -0.04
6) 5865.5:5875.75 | -0.04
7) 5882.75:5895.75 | 0.19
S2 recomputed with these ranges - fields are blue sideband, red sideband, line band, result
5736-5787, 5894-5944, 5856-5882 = -0.5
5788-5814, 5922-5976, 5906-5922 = 0.5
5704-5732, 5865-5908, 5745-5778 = -0.7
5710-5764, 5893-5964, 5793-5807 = -0.6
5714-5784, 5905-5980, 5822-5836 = -0.5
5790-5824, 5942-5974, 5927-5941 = 0.2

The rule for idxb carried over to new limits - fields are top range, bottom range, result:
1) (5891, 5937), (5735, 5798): 0.96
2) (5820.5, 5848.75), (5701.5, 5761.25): 1.03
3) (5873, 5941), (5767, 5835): 0.94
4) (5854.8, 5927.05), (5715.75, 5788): 0.96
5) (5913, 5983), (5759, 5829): 1.00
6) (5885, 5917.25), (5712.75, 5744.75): 0.90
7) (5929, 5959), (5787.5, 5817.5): 0.98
